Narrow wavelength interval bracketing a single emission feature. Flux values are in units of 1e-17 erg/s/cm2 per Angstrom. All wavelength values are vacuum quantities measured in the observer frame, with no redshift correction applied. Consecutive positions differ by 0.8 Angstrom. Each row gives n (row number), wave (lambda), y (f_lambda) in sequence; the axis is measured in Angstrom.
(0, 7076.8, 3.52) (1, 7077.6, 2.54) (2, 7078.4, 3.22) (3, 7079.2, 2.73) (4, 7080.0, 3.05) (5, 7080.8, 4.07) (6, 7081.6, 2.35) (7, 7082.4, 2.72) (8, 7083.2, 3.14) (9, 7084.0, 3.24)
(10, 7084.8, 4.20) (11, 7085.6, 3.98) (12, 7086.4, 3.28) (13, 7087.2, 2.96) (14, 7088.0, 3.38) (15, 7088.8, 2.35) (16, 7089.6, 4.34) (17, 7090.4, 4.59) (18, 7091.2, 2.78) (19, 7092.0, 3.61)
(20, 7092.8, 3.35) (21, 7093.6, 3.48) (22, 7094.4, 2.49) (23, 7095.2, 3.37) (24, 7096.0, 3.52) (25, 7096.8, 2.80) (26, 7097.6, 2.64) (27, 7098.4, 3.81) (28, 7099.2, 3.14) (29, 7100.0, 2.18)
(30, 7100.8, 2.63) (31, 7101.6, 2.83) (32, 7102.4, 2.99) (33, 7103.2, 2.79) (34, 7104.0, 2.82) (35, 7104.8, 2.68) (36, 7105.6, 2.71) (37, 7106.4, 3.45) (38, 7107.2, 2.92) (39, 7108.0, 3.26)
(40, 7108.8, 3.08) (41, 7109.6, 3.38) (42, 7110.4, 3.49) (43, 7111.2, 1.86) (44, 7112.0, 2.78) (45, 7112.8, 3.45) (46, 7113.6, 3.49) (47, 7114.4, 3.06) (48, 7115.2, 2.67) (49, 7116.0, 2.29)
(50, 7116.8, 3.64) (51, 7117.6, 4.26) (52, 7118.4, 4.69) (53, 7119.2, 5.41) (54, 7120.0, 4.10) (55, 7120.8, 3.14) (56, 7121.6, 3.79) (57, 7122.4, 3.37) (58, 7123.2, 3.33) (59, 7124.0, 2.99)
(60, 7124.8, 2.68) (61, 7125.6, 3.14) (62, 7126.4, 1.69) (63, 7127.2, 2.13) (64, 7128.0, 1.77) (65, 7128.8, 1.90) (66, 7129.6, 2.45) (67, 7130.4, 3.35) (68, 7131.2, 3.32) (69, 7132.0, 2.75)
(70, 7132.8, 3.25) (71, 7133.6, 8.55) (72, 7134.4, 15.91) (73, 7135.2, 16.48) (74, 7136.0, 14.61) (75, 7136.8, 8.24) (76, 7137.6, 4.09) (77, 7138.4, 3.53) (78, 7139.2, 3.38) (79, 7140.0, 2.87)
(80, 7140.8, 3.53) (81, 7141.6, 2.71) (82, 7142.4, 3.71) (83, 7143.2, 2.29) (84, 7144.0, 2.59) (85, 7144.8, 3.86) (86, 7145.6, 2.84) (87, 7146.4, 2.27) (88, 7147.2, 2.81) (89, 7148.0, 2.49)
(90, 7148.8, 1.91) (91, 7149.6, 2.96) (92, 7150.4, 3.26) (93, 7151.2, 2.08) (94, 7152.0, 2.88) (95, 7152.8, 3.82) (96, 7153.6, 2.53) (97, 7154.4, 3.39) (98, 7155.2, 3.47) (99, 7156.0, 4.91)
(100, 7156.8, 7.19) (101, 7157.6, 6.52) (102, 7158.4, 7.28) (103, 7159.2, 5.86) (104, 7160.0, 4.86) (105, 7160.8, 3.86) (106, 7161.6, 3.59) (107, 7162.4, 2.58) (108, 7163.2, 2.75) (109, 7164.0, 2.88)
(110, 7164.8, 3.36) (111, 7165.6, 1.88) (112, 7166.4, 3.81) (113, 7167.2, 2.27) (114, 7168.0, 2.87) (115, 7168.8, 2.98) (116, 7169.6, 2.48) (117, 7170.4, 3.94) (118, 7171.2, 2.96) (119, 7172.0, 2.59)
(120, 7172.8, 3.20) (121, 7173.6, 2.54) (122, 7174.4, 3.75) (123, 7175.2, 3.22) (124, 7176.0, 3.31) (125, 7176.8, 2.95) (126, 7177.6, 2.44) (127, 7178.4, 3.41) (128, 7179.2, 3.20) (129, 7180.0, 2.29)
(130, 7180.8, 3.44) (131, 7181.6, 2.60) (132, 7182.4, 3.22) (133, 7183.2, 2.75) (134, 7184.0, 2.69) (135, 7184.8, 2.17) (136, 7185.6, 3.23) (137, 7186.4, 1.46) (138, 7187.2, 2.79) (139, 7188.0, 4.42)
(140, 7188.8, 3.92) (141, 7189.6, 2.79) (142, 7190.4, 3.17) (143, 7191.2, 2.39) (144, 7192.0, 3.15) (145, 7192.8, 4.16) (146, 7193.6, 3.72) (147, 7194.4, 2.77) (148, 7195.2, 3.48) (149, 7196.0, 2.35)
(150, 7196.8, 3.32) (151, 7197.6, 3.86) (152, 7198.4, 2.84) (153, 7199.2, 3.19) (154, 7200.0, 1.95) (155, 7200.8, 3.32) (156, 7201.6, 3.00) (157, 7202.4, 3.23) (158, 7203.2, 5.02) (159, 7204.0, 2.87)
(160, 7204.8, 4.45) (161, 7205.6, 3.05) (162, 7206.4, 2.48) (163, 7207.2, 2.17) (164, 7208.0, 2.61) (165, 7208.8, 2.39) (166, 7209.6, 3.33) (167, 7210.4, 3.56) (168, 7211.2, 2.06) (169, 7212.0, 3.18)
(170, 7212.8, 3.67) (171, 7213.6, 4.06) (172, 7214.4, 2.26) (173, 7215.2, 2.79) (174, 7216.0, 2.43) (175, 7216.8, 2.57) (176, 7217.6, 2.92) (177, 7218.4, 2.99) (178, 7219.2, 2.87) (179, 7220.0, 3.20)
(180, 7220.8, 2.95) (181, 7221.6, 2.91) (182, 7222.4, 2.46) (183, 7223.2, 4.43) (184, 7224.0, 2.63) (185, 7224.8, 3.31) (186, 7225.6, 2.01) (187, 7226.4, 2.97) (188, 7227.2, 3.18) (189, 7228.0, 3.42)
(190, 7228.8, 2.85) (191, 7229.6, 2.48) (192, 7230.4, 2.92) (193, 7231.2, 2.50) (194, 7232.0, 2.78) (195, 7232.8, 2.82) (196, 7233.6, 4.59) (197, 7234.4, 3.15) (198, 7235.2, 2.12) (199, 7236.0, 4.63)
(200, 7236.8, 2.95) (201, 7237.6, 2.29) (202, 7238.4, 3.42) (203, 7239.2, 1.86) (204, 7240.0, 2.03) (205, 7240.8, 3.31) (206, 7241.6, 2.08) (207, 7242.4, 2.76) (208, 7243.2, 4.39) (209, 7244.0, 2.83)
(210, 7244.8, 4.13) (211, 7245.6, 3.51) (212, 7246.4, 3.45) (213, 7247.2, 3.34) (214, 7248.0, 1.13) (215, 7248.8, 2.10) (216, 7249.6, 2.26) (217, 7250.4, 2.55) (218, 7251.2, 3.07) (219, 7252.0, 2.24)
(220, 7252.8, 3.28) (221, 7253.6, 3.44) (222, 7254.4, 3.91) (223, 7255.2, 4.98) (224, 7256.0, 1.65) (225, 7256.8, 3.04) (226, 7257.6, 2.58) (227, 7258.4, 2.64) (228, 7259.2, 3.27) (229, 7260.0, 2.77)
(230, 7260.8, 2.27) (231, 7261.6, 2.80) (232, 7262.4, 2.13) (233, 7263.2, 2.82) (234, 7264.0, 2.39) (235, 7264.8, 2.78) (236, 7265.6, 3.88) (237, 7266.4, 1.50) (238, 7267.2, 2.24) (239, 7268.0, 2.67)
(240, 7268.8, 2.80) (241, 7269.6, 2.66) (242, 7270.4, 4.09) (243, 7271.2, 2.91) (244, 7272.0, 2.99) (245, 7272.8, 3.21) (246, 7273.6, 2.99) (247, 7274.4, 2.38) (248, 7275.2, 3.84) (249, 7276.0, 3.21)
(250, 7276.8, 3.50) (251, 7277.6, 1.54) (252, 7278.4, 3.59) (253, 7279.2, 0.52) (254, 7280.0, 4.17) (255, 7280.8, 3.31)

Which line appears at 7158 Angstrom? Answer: [N II]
